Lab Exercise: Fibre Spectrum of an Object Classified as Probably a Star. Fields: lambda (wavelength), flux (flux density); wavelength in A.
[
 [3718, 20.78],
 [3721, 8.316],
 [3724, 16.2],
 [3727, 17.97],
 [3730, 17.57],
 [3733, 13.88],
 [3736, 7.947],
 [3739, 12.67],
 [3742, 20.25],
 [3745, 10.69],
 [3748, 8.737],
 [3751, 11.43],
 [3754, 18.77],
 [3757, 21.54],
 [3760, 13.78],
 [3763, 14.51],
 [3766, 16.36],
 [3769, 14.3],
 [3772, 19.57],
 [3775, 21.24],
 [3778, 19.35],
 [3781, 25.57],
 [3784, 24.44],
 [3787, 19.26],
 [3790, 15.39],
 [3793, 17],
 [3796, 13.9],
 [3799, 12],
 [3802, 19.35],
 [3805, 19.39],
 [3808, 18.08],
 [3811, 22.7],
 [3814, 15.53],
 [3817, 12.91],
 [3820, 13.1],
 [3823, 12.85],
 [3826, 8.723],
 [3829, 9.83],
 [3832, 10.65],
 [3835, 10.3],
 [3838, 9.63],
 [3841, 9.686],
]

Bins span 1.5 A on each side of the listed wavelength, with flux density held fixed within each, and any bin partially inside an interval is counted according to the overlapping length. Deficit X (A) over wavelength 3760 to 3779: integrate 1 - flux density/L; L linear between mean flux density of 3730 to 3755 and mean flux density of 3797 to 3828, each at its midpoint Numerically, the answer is -4.3 A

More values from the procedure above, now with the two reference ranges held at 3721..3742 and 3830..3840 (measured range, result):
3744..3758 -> -0.61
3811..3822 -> -4.11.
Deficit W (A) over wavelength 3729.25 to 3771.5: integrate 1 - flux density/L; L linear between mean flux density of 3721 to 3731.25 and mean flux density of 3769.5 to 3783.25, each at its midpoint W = 8.9 A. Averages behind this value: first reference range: 15.9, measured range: 14.5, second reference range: 21.1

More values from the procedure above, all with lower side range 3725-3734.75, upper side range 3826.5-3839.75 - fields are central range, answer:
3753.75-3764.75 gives -1.9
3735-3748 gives 2.4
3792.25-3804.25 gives -3.6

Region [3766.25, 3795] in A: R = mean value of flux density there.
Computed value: 19.3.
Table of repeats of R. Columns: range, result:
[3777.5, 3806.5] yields 18.5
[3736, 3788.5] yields 16.9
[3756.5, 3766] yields 16.1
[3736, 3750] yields 12.5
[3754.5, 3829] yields 17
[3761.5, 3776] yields 17.1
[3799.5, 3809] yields 18.3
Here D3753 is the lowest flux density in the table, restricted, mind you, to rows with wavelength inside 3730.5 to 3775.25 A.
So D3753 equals 7.947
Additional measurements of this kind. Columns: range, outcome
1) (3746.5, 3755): 8.737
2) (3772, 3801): 12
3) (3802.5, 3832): 8.723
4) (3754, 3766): 13.78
